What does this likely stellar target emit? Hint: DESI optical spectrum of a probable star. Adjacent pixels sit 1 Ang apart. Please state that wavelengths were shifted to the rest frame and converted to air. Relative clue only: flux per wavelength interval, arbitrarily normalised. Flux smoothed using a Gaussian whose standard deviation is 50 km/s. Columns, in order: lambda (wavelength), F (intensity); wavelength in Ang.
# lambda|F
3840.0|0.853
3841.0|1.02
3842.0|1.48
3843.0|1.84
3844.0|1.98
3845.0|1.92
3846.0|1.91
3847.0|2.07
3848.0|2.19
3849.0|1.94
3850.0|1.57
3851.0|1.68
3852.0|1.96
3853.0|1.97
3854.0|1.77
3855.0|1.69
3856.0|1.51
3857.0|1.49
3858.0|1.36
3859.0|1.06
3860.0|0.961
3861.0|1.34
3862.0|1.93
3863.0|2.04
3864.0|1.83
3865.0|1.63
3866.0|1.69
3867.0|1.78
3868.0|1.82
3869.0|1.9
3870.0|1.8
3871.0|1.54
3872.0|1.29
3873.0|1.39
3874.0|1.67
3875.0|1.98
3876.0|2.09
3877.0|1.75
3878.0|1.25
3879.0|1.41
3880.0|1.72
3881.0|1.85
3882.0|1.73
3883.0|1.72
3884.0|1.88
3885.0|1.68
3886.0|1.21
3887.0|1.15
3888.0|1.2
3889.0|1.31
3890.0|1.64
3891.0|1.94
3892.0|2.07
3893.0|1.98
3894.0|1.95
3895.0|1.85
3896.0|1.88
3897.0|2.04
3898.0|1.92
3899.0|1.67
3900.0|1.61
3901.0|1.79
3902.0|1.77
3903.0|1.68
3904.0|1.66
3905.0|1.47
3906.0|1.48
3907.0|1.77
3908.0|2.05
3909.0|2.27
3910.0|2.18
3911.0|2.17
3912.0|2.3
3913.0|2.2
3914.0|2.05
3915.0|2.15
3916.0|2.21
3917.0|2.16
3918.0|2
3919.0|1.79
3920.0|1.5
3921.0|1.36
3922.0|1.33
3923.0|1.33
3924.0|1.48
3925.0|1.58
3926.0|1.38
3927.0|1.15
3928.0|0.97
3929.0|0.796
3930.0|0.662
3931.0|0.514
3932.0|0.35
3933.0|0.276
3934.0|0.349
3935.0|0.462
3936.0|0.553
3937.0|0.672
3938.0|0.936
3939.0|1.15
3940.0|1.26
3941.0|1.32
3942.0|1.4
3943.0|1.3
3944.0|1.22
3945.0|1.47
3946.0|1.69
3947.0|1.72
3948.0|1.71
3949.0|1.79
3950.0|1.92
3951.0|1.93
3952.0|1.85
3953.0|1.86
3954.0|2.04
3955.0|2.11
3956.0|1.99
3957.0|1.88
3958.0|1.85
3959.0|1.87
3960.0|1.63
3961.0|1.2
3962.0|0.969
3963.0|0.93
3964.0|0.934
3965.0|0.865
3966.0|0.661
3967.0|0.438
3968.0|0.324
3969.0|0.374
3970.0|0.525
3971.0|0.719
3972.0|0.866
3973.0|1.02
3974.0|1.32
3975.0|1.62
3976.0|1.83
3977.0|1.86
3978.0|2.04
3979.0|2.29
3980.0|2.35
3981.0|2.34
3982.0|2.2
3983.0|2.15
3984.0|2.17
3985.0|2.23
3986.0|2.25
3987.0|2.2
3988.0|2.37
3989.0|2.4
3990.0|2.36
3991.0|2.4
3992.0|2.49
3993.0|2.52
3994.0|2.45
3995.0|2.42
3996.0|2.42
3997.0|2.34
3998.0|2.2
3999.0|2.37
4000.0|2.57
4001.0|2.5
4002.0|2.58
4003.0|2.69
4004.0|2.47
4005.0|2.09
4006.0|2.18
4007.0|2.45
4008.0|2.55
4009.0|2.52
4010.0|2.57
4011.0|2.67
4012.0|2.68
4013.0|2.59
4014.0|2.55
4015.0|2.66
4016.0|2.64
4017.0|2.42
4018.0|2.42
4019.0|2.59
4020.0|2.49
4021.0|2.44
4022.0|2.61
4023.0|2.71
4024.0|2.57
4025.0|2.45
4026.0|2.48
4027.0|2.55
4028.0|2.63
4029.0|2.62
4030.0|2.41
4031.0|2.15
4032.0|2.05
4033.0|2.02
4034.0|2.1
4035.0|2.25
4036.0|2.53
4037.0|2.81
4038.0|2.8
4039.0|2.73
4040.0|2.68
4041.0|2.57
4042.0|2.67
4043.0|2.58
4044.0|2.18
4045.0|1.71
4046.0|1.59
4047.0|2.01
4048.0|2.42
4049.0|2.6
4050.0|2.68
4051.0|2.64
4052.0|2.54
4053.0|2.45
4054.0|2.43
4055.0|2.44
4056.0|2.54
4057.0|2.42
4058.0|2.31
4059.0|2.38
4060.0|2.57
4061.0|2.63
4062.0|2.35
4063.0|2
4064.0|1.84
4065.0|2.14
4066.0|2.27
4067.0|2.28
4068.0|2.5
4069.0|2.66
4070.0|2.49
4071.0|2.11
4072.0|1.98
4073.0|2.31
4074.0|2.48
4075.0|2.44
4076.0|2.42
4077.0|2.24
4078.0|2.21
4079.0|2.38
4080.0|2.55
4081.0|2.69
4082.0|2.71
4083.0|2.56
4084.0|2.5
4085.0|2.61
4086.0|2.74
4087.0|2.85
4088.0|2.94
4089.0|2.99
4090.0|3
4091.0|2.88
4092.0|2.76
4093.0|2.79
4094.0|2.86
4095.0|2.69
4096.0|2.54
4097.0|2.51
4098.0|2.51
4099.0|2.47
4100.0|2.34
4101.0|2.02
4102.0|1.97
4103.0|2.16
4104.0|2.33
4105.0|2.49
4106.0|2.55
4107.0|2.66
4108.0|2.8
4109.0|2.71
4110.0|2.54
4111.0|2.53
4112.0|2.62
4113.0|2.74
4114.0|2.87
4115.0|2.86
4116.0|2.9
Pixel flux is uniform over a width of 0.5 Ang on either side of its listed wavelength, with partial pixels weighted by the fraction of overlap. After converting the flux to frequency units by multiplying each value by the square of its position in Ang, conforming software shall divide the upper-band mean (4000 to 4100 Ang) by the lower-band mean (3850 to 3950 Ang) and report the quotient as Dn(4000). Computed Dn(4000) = 1.7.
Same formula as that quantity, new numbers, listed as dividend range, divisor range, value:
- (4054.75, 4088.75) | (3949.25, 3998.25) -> 1.46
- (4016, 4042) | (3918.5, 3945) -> 2.49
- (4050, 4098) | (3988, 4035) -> 1.05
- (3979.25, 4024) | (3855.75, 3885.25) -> 1.59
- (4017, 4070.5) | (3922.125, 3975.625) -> 2.12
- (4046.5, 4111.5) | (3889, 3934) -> 1.66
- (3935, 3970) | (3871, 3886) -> 0.83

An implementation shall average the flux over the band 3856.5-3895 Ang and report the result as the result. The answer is 1.64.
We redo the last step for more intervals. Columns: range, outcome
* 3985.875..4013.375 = 2.44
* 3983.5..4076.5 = 2.42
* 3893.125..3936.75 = 1.54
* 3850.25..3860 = 1.58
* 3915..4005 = 1.61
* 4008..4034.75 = 2.48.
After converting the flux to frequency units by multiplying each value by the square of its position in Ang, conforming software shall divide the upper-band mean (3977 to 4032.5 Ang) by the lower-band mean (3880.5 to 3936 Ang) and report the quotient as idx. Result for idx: 1.6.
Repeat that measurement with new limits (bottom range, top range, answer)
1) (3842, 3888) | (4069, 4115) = 1.70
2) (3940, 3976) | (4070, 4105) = 1.98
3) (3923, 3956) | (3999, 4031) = 2.08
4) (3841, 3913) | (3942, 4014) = 1.15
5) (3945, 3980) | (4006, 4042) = 1.79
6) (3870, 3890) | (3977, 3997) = 1.55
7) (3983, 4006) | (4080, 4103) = 1.16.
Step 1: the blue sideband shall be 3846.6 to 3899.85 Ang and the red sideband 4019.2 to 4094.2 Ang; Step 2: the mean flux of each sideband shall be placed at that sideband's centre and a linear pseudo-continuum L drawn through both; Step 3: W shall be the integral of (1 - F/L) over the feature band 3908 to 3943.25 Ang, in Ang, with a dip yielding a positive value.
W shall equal 9.8 Ang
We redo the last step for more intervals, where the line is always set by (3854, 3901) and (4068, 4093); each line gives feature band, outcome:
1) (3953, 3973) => 8.36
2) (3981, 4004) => -2.16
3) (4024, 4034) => -0.15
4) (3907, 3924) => -0.90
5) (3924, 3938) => 8.22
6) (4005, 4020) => -1.70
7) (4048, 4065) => 0.27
